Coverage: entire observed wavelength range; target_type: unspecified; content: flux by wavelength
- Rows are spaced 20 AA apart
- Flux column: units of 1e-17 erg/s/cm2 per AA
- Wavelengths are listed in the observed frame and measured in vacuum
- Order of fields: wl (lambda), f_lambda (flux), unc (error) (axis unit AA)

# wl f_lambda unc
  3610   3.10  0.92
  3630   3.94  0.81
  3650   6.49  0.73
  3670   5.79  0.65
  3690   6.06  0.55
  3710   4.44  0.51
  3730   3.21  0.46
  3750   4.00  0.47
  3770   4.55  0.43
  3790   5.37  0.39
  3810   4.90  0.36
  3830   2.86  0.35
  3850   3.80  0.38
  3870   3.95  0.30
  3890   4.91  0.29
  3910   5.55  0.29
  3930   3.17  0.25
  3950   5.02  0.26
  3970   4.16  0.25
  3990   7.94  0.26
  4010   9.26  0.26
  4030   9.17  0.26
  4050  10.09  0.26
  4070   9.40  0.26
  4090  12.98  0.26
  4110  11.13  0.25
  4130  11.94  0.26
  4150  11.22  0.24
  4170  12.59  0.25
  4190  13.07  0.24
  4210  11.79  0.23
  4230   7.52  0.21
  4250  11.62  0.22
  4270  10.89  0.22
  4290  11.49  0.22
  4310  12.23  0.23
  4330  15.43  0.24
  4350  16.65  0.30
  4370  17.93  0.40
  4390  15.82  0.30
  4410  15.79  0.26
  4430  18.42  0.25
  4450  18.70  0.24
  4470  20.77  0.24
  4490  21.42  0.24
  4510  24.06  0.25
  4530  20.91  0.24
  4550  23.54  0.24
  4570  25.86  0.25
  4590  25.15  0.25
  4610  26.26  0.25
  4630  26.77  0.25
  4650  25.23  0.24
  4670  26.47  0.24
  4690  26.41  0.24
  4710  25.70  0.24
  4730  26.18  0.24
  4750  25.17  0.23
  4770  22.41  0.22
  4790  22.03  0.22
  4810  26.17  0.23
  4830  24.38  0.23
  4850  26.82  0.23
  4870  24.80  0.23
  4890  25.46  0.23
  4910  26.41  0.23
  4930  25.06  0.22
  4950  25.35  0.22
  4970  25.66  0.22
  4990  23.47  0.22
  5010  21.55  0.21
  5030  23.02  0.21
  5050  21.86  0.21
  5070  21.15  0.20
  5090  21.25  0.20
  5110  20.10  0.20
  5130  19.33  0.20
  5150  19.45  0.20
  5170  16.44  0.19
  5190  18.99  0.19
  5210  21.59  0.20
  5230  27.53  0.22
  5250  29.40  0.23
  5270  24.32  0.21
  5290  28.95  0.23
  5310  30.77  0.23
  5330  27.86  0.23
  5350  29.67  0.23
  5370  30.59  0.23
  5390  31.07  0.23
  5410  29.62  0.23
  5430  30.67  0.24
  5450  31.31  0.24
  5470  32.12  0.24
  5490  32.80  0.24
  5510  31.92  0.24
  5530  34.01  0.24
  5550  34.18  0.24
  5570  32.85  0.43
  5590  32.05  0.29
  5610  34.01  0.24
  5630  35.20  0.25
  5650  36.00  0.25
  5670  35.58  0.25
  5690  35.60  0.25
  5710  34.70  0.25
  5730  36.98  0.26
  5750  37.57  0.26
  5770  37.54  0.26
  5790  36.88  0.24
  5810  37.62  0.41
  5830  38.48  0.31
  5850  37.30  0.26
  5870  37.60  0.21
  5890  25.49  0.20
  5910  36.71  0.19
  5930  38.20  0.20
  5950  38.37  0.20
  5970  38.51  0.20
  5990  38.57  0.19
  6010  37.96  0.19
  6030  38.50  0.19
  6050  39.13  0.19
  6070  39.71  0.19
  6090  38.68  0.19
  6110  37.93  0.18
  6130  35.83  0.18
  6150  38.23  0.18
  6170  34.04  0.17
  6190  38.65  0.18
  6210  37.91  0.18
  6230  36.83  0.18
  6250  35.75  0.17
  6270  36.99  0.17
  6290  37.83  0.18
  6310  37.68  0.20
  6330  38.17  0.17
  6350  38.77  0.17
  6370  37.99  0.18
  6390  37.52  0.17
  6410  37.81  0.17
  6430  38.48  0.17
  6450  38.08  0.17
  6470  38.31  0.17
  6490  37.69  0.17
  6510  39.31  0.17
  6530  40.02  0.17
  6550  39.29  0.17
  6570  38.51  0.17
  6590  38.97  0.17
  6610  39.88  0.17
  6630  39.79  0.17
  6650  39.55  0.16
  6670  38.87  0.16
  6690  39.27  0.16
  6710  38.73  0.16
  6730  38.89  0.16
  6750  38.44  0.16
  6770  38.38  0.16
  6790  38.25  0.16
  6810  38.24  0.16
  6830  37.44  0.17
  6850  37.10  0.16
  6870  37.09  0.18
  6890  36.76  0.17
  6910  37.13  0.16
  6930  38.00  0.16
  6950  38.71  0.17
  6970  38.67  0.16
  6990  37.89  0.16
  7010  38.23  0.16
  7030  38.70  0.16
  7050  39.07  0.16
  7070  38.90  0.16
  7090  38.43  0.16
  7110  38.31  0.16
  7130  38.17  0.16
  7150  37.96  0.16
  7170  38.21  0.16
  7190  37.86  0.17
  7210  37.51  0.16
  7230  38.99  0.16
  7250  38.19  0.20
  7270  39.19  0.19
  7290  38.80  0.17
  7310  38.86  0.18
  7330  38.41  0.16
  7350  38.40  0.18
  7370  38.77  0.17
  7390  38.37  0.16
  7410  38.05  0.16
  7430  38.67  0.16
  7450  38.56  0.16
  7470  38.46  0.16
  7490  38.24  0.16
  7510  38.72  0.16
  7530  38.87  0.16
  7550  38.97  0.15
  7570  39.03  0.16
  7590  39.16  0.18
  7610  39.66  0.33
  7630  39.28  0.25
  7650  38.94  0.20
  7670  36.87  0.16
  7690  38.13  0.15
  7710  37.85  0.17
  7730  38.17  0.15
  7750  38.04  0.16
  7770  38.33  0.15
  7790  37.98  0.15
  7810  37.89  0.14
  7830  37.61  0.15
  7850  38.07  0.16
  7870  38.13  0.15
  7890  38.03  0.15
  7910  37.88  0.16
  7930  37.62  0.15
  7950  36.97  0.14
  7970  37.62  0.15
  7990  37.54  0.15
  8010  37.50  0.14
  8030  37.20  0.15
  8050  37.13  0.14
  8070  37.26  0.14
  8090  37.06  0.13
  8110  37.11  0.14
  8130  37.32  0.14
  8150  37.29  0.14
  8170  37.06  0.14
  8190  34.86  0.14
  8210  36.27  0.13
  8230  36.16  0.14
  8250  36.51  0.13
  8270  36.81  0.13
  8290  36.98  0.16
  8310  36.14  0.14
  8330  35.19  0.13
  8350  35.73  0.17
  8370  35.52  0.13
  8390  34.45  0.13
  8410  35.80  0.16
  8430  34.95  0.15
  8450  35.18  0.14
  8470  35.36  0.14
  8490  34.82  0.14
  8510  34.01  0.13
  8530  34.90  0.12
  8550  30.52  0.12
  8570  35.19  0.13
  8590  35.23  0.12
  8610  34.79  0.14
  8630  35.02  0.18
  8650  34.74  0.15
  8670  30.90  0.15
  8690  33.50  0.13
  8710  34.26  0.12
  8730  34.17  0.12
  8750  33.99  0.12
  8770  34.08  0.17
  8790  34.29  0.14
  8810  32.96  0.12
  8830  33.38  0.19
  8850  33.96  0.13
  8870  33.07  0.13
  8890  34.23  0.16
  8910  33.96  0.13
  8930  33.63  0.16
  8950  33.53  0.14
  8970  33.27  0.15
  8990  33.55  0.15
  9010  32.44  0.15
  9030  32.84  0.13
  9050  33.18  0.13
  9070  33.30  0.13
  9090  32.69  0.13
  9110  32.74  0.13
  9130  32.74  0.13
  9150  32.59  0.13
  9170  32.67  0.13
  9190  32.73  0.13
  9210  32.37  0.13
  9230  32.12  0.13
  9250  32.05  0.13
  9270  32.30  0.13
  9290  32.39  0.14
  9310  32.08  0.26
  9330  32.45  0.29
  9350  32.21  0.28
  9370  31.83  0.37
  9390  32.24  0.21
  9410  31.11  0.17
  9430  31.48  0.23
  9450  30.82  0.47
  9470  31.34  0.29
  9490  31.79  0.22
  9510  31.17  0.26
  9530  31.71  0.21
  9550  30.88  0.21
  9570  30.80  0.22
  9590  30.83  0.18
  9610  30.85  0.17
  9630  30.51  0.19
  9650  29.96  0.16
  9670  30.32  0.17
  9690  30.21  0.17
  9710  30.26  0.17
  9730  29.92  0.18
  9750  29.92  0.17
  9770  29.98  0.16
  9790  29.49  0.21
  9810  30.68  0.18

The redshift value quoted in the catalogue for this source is 0.00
